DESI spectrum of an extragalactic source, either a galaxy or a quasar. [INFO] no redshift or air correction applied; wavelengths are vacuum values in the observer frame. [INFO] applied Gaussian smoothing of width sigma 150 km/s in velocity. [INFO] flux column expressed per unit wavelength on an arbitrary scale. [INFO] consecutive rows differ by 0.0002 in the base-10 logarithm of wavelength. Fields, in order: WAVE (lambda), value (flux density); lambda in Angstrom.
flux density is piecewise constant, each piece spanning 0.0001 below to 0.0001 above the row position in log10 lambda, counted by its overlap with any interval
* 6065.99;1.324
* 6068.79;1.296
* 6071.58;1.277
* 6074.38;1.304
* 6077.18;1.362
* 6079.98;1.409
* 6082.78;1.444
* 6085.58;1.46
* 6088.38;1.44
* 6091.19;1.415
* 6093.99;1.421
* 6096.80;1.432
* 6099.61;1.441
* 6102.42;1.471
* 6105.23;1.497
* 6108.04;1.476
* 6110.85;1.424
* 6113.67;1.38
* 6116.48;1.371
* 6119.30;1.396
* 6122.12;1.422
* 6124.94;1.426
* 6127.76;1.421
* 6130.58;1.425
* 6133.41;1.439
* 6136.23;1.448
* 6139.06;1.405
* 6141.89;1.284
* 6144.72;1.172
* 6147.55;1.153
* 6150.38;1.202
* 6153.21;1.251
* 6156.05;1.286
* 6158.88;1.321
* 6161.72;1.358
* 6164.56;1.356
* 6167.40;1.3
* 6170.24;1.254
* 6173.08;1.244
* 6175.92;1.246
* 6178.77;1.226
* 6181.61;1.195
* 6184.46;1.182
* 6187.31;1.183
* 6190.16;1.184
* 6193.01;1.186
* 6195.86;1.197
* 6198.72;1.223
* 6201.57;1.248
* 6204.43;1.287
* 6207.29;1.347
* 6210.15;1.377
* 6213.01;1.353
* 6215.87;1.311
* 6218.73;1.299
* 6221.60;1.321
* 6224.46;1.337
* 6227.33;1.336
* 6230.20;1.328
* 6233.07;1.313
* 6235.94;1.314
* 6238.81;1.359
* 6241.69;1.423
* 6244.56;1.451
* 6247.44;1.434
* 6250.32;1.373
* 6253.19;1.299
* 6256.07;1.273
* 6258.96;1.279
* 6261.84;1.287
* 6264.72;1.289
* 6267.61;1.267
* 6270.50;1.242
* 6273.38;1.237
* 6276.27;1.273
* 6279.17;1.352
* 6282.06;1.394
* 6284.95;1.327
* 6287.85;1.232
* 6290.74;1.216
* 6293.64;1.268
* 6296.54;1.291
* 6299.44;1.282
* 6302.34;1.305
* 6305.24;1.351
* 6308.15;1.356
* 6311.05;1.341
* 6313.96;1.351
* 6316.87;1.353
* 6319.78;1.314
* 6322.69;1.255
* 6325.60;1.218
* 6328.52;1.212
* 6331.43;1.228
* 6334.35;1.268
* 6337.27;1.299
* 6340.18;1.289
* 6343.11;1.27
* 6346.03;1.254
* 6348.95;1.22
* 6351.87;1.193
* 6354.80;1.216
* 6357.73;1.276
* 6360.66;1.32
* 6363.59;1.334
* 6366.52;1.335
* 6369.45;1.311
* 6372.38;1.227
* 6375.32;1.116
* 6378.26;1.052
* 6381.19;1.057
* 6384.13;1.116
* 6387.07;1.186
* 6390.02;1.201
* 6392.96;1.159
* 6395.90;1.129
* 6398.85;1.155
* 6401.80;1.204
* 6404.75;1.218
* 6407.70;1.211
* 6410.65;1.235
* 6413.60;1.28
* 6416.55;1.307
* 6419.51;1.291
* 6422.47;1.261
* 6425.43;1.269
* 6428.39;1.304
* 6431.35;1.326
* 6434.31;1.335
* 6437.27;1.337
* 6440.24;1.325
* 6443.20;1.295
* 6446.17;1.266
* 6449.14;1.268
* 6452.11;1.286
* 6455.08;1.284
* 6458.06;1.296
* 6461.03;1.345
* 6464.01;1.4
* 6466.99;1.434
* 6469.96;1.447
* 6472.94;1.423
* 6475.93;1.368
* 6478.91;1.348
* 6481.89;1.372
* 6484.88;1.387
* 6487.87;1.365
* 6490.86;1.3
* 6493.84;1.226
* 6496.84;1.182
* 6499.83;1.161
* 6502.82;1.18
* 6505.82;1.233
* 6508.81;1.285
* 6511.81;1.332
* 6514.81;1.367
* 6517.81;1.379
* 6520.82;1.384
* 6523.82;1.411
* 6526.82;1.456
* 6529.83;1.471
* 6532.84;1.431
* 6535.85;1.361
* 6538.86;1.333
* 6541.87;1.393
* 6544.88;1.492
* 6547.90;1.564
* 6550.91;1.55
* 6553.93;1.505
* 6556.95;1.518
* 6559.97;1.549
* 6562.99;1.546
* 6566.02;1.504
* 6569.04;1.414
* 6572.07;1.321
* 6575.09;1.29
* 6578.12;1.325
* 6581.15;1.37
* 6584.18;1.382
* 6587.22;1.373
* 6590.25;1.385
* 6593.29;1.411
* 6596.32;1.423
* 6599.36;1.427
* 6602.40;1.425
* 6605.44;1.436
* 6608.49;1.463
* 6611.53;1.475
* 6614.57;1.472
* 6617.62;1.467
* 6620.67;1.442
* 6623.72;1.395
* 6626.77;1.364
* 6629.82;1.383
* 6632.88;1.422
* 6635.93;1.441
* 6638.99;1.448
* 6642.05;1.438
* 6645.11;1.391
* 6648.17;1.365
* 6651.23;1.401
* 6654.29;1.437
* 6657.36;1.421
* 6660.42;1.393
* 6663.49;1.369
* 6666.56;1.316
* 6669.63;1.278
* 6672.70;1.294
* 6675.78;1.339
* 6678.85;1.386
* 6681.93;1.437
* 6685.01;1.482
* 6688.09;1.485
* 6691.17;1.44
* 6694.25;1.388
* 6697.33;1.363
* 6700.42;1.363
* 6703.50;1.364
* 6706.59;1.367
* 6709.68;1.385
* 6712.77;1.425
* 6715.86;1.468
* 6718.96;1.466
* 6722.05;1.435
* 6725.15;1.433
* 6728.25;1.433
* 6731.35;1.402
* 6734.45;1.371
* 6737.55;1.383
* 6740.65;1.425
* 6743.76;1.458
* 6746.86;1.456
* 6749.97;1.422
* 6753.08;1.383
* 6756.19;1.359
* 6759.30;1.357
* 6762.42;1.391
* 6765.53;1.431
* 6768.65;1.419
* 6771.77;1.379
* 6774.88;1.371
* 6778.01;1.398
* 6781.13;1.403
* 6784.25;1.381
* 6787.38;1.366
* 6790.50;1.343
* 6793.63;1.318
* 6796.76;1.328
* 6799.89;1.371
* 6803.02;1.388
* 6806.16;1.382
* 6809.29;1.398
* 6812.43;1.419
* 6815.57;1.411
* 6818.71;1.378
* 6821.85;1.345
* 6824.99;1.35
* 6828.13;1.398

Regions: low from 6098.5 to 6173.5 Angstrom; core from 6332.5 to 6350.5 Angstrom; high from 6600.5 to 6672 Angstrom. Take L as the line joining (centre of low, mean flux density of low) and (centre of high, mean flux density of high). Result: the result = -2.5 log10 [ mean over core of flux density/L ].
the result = 0.09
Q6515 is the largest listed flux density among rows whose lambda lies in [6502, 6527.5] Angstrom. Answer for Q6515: 1.456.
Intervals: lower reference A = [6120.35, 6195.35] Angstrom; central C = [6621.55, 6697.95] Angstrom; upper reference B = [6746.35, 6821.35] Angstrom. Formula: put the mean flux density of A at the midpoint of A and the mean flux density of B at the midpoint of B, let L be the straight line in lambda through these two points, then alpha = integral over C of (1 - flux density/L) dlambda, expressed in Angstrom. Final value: -1.7 Angstrom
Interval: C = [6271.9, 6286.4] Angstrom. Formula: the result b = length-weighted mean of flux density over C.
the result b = 1.32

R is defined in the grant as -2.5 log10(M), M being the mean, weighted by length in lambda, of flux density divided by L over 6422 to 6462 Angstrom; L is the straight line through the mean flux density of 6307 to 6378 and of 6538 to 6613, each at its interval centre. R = 0.03 mag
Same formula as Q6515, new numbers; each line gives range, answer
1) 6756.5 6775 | 1.431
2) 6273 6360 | 1.394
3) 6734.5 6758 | 1.458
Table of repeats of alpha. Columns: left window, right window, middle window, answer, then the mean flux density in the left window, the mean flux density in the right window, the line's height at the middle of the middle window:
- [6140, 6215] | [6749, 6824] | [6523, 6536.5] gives -1.05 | 1.26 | 1.38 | 1.33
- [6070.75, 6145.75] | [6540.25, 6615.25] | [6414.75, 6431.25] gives 1.60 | 1.4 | 1.44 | 1.43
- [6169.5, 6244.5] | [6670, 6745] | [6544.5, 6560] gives -1.84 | 1.28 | 1.41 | 1.37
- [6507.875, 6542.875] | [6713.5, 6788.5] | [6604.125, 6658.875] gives -1.17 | 1.38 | 1.41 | 1.4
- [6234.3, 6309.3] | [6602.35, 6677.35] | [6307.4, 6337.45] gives 0.85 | 1.31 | 1.4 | 1.33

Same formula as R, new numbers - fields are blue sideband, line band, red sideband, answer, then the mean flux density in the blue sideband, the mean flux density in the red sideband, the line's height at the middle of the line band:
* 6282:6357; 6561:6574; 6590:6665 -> -0.04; 1.28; 1.42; 1.39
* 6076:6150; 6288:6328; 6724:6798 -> 0.08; 1.4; 1.39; 1.4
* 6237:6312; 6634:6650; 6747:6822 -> -0.04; 1.32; 1.38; 1.36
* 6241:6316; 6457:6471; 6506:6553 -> 0.00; 1.31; 1.41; 1.39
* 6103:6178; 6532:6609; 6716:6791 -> -0.03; 1.34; 1.4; 1.39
